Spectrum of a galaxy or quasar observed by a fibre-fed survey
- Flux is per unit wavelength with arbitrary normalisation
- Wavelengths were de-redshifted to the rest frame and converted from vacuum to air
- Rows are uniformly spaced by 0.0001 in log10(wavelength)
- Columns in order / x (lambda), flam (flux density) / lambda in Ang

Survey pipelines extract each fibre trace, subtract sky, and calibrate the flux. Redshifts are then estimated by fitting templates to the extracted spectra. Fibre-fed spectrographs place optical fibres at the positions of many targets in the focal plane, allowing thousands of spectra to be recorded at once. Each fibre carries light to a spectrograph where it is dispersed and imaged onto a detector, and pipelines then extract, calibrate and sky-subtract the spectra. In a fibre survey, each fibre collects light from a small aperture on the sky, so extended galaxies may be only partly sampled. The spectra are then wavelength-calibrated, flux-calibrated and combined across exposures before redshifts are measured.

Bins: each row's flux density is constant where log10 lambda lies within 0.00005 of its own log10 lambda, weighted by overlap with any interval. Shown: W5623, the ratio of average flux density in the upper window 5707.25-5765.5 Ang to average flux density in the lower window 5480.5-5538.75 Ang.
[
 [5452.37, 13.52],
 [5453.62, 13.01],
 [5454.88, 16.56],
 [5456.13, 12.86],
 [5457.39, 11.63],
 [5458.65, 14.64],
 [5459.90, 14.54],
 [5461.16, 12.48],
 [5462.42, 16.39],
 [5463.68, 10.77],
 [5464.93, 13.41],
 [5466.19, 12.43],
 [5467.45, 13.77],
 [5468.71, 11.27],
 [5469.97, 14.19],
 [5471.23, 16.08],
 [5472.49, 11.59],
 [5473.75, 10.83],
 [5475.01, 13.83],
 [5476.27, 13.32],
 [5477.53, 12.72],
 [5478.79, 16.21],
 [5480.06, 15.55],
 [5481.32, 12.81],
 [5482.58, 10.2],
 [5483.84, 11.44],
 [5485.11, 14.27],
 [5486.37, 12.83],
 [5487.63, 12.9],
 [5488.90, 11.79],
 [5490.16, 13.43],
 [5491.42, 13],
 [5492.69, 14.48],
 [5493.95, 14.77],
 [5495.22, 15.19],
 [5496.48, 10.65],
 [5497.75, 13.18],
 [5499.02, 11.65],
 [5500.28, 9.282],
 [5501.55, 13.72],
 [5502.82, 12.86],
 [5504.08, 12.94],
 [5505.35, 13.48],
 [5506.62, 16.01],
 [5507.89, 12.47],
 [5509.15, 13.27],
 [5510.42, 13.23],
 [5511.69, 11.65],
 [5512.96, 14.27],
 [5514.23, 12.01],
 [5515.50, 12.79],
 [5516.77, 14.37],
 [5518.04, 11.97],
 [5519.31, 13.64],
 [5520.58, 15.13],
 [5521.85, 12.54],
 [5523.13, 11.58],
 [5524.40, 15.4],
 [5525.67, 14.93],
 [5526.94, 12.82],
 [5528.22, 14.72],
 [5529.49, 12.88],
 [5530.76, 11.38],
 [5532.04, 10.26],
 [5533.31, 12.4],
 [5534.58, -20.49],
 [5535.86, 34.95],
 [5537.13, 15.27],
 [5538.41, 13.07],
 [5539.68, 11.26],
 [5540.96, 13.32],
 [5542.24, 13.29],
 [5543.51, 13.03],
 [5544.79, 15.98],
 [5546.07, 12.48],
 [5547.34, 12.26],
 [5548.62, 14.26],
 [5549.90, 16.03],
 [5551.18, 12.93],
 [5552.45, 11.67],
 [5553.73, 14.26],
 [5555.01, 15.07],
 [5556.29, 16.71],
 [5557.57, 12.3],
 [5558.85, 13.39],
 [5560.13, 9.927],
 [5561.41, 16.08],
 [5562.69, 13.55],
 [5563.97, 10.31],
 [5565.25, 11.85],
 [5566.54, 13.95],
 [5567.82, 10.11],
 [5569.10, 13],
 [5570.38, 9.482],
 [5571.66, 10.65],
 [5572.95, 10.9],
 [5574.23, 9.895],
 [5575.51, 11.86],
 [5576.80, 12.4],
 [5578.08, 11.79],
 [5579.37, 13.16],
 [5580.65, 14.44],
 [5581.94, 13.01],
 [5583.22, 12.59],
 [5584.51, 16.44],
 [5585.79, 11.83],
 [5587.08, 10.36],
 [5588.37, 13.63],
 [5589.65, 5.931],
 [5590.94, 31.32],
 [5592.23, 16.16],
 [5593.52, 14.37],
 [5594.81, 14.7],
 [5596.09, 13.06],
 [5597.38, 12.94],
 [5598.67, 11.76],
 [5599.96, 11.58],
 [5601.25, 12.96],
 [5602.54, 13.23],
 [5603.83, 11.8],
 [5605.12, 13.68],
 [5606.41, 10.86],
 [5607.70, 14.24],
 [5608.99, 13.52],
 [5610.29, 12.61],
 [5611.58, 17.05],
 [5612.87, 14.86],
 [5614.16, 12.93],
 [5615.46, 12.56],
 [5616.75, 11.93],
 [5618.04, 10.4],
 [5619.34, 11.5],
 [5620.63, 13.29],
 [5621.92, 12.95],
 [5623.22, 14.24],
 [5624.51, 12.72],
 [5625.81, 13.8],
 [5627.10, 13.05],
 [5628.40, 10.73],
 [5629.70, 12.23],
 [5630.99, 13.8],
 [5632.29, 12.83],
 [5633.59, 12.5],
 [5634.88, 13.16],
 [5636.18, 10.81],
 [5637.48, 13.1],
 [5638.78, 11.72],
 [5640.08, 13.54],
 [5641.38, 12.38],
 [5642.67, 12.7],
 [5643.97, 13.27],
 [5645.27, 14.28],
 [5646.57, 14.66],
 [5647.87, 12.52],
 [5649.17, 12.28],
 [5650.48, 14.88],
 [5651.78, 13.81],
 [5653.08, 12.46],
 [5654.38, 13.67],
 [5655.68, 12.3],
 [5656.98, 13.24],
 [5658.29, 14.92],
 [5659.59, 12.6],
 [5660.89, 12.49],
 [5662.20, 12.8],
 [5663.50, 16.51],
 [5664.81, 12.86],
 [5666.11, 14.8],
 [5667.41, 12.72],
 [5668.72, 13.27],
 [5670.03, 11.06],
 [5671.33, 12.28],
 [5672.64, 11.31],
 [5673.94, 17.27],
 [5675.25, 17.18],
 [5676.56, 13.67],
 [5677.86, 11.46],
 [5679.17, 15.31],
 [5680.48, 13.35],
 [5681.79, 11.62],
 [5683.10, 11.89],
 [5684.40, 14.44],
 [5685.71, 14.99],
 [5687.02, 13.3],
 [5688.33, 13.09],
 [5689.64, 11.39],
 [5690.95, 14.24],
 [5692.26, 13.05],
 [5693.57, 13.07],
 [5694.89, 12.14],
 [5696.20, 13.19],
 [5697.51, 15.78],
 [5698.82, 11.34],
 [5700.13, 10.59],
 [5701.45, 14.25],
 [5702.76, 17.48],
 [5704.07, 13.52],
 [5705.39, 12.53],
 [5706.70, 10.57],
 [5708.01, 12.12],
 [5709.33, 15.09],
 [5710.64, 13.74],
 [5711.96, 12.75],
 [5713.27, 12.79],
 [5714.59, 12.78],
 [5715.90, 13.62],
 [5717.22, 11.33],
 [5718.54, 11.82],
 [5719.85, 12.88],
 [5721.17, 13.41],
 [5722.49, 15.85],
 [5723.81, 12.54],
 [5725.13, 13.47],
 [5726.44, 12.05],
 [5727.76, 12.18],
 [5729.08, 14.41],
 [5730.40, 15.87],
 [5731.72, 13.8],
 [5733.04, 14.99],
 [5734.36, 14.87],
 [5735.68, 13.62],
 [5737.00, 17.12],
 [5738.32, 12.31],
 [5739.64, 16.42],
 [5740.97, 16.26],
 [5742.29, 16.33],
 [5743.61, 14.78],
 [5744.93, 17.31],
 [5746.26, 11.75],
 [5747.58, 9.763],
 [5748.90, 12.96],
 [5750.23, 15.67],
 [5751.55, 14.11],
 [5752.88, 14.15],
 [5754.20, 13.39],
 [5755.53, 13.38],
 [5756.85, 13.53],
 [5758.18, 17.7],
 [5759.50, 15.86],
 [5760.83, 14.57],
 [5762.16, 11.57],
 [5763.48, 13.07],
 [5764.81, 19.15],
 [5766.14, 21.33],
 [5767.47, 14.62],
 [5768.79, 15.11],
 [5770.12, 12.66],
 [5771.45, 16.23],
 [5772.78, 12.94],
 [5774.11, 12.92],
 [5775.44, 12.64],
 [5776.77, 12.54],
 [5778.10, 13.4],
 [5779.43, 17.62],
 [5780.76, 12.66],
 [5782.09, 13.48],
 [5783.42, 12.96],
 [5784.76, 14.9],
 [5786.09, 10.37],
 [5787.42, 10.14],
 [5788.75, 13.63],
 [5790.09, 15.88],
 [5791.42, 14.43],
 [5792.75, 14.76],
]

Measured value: 1.1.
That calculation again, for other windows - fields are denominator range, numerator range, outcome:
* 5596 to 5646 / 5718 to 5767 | 1.13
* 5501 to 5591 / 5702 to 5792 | 1.09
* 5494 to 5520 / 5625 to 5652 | 1.00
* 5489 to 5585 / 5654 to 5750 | 1.05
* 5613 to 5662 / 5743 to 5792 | 1.10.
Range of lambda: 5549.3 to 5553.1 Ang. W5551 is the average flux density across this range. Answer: 13.5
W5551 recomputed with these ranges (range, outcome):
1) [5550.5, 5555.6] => 13.5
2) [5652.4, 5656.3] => 12.8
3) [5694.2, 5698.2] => 13.7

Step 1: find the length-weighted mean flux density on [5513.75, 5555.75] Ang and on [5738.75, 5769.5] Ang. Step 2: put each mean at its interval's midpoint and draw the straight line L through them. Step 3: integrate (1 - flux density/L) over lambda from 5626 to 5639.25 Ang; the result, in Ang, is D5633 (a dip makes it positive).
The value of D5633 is 1.31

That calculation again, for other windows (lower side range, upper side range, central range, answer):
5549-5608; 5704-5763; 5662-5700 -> 0.48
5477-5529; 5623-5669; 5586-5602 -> -1.00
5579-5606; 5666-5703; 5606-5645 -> 2.12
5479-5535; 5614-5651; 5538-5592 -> -2.28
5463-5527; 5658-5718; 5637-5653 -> 0.03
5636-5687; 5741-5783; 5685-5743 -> 1.34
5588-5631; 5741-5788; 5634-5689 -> 1.40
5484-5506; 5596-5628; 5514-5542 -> 0.77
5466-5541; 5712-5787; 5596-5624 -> 1.05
